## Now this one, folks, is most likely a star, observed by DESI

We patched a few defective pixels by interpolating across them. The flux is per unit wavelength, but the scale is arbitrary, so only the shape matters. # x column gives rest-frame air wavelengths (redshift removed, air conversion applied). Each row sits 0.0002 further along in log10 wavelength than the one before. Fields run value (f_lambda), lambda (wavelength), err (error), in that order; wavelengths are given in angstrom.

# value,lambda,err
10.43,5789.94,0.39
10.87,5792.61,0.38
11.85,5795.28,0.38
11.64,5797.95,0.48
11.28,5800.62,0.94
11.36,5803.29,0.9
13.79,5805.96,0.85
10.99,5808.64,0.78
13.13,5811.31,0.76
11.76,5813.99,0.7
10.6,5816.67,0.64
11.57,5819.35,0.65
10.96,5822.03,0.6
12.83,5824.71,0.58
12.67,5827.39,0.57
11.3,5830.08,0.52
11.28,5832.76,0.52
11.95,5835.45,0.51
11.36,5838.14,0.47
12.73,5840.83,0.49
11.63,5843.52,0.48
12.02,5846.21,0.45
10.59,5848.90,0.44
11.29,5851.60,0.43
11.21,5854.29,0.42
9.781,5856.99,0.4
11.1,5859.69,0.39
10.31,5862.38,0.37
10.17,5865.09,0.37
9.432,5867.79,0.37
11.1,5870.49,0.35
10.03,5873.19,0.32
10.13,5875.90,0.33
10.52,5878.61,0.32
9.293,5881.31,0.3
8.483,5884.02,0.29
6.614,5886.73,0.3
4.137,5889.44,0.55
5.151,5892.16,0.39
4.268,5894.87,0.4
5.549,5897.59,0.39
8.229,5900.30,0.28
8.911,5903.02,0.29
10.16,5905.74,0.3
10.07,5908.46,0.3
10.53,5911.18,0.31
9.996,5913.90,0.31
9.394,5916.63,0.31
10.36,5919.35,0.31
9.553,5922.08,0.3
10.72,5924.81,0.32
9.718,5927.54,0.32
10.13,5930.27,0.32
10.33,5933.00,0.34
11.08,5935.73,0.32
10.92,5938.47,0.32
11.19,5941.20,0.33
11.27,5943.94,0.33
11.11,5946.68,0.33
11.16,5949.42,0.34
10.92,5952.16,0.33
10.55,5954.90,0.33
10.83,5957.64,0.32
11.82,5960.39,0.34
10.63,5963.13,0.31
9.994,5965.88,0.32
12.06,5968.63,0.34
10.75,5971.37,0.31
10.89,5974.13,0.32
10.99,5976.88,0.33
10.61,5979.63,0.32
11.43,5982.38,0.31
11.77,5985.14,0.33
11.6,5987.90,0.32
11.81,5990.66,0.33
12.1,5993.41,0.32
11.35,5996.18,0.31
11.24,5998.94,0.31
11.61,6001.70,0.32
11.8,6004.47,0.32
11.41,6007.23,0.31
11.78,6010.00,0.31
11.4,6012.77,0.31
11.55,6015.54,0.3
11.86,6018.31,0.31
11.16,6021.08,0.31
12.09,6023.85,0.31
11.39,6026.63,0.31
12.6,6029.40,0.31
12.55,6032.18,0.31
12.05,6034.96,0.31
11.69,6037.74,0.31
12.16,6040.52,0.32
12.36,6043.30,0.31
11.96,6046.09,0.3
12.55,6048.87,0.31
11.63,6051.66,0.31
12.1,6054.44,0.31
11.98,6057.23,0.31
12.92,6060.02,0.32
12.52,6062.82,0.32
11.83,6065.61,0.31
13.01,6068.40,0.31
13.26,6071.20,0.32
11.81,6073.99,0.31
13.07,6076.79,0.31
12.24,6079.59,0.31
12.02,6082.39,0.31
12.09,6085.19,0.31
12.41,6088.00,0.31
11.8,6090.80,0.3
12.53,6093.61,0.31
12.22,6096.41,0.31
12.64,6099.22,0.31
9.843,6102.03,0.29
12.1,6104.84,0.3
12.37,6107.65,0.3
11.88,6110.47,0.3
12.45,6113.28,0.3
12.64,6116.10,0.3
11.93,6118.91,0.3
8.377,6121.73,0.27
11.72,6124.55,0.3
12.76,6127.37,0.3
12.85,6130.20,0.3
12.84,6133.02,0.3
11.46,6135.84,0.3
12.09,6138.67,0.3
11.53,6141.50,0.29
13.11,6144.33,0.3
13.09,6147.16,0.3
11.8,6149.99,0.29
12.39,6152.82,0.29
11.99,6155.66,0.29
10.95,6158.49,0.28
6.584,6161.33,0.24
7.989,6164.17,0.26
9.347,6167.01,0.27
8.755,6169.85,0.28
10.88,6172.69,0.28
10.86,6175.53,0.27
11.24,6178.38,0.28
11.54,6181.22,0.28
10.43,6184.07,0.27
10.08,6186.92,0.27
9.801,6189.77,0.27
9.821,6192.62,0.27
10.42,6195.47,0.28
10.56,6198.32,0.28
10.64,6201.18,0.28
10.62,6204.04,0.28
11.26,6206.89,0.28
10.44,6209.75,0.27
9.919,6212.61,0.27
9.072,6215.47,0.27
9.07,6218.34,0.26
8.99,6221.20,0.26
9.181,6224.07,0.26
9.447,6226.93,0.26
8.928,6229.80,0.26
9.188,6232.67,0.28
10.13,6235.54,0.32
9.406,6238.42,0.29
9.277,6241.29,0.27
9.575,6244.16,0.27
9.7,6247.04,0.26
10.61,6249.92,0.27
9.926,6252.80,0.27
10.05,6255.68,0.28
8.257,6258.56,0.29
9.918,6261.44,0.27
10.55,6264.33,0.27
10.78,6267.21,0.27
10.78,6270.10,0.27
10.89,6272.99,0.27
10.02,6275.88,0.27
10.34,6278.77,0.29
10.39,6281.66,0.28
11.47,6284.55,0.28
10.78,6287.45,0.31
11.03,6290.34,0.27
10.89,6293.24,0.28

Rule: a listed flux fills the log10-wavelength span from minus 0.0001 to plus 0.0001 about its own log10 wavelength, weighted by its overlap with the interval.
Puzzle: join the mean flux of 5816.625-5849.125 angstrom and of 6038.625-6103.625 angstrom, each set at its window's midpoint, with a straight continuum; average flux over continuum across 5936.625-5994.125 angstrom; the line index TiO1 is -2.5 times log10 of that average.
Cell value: 0.08 mag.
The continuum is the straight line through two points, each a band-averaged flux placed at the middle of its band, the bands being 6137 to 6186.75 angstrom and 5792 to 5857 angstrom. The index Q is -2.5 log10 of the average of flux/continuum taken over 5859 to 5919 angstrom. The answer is 0.29 mag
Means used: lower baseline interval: 11.7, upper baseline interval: 10.8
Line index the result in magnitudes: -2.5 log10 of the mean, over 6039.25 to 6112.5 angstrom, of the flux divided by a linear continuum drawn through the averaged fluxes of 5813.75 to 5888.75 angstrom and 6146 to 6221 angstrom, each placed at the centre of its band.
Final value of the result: -0.17 mag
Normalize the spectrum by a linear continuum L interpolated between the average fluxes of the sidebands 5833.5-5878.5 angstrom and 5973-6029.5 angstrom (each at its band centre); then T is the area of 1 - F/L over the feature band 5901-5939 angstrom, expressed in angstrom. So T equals 3.7 angstrom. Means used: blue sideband 10.9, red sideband 11.5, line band 10.1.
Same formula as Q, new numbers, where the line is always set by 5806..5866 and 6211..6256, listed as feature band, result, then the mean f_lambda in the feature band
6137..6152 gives -0.23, 12.3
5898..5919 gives 0.17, 9.47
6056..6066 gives -0.19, 12.4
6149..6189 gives -0.05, 10.3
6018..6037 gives -0.14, 12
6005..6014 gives -0.09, 11.6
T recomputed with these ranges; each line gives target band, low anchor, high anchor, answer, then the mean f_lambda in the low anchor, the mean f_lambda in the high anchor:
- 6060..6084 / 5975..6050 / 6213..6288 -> -2.62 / 11.7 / 9.86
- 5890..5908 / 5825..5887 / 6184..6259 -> 6.04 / 10.8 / 9.82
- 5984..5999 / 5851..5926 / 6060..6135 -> -1.51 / 9.13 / 12.1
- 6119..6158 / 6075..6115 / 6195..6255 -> -2.18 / 12.1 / 9.82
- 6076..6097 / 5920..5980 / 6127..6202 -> -2.71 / 10.8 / 10.9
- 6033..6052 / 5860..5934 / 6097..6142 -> -2.12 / 9.03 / 11.9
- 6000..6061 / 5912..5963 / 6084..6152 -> -3.14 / 10.6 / 12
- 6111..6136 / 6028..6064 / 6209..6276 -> -1.48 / 12.2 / 9.74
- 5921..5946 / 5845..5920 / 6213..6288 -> -3.38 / 9.23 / 9.86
